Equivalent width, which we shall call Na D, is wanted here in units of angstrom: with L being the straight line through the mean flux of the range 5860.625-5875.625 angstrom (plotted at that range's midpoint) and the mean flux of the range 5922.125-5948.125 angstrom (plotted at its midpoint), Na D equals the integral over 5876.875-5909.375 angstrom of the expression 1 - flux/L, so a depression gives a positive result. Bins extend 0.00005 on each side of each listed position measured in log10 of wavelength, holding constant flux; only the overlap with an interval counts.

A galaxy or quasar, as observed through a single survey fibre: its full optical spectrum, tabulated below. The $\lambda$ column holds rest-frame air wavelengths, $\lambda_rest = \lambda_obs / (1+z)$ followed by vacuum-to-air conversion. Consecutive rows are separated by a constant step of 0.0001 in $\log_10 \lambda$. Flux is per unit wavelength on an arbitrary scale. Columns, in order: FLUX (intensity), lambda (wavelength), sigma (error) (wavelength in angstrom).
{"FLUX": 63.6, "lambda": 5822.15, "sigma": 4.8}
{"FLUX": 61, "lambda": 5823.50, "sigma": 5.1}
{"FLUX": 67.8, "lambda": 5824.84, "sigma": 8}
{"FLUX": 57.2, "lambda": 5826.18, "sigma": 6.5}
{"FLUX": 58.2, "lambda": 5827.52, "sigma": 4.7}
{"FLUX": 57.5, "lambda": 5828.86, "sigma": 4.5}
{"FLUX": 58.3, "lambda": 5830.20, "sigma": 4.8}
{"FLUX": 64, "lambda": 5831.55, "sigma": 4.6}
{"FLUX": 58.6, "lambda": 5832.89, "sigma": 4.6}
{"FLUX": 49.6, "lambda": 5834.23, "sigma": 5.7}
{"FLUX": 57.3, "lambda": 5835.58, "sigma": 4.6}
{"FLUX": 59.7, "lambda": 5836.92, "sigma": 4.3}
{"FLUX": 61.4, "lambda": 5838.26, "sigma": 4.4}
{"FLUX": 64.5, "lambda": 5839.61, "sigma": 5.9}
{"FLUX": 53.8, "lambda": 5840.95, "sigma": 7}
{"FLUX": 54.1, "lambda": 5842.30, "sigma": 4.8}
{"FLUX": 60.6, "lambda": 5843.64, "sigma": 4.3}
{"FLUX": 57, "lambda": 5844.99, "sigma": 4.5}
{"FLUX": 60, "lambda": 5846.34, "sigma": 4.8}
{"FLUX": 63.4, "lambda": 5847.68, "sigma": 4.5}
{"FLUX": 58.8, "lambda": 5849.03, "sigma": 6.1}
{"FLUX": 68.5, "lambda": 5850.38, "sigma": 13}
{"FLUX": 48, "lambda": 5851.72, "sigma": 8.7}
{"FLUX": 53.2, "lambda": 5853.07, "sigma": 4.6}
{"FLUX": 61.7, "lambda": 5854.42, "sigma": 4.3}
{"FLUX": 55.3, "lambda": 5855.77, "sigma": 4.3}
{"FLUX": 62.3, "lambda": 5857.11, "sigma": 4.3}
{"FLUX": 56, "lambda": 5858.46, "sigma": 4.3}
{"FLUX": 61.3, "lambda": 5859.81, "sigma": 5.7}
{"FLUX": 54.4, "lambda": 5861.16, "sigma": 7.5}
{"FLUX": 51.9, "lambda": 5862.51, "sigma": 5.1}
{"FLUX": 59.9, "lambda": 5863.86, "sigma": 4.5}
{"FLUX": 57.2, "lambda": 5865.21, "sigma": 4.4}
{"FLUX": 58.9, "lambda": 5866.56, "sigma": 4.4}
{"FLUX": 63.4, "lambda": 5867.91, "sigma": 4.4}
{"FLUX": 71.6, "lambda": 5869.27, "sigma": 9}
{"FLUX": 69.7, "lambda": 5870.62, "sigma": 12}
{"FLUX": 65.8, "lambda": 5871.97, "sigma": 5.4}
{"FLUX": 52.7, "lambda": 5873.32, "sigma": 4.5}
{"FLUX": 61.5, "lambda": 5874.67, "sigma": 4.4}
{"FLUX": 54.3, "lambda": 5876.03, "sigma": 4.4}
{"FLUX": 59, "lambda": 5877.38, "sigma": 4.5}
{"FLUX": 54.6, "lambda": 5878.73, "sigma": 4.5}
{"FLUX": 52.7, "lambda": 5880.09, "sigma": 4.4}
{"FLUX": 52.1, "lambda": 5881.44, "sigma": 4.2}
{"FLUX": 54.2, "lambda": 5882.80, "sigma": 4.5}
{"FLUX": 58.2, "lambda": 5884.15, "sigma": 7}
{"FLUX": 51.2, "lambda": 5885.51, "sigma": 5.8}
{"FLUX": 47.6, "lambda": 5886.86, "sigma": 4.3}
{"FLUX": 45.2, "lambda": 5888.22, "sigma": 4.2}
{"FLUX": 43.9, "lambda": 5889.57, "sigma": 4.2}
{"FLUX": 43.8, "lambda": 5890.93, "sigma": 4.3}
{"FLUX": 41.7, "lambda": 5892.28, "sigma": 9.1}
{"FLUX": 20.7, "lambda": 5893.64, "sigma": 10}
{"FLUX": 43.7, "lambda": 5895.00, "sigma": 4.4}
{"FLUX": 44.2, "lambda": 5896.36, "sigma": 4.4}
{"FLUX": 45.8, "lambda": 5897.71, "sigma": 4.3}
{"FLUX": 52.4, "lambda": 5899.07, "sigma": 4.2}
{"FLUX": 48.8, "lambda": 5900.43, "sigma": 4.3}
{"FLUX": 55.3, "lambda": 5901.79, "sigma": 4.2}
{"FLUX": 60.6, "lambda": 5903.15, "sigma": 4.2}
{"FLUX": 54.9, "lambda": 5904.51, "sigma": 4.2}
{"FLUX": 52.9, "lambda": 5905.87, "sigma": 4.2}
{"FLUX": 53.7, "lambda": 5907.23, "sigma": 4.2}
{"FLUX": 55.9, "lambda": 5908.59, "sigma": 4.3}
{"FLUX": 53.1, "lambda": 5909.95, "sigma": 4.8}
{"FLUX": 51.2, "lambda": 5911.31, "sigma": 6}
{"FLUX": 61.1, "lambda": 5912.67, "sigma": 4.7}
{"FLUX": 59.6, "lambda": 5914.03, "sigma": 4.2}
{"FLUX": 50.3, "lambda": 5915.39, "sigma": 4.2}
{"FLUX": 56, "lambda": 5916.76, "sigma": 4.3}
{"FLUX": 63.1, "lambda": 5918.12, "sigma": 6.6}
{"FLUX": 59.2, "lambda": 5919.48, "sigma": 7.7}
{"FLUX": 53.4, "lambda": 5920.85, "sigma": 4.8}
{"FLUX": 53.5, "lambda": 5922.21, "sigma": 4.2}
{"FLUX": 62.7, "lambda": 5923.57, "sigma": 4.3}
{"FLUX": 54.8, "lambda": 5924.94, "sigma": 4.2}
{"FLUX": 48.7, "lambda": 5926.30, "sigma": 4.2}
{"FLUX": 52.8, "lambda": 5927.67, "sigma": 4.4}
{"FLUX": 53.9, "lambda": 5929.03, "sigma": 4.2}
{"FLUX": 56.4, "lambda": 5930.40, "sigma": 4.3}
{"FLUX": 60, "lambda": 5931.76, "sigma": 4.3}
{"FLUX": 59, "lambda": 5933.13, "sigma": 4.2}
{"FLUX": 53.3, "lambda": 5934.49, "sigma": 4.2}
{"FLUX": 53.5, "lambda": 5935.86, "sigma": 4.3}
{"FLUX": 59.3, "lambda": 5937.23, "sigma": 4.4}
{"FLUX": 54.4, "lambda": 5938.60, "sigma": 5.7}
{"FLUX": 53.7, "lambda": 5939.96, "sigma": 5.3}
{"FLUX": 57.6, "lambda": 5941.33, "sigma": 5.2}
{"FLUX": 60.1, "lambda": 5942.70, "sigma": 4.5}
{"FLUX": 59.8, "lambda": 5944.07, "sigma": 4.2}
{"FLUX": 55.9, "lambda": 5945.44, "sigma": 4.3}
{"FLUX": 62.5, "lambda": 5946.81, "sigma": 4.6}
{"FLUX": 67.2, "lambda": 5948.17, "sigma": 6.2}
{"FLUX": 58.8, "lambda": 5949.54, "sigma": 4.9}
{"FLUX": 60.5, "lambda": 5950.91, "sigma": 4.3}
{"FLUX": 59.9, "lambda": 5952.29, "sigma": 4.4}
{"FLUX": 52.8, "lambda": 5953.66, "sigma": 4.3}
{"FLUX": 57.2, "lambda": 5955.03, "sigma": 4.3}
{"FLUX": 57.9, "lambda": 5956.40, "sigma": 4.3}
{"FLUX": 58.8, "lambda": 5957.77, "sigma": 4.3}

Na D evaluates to 5.2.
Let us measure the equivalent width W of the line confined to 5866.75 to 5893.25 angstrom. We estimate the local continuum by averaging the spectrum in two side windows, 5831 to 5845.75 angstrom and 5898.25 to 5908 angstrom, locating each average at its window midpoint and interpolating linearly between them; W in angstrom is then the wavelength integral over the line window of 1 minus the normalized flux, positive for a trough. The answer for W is 0.45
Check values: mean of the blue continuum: 58.2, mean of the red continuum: 54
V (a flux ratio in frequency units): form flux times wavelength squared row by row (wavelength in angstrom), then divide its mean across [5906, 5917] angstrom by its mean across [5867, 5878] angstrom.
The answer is 0.90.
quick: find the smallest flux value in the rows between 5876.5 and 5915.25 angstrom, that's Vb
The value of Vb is 20.7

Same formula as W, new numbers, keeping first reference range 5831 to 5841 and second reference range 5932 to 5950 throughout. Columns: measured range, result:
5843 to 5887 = 0.4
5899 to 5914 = 0.9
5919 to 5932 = 0.7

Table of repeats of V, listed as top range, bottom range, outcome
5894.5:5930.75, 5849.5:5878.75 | 0.93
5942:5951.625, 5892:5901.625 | 1.43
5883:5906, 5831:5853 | 0.83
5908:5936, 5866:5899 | 1.08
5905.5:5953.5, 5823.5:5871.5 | 0.98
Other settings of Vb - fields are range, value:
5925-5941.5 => 48.7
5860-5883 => 51.9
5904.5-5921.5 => 50.3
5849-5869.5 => 48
